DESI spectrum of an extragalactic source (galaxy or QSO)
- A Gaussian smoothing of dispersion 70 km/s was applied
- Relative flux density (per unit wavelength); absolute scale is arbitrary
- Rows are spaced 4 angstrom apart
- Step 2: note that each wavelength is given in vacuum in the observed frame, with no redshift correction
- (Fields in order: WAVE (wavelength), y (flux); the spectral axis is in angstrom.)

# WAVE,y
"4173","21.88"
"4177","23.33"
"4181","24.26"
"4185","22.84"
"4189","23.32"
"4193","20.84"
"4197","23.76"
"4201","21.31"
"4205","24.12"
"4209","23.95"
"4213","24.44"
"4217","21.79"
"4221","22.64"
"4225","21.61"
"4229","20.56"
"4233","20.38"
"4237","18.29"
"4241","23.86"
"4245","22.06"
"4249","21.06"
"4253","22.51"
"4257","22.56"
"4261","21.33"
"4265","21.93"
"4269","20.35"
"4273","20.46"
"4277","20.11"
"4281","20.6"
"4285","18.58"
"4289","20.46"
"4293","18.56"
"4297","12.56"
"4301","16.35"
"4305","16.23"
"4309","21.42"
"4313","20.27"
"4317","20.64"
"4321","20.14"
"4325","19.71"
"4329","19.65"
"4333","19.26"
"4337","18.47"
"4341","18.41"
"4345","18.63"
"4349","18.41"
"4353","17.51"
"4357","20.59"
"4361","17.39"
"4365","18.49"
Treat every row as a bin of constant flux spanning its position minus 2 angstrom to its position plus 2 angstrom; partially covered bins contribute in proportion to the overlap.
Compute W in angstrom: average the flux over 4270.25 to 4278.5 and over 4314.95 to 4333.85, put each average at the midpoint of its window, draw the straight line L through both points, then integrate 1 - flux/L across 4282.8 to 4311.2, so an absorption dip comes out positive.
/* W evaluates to 3.3 angstrom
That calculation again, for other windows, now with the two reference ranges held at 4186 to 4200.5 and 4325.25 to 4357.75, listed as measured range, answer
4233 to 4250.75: 0.1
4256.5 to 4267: -0.5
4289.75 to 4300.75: 2.1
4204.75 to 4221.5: -1.0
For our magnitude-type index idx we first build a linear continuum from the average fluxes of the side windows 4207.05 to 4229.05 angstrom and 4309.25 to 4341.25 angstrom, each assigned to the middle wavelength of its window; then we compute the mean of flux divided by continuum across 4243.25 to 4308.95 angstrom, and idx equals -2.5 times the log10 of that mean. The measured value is 0.07 mag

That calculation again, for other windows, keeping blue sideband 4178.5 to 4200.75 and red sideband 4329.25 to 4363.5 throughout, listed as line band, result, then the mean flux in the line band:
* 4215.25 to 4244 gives 0.02 mag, 21.3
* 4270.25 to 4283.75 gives 0.01 mag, 20.3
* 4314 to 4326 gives -0.05 mag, 20.2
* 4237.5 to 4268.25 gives -0.04 mag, 21.9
